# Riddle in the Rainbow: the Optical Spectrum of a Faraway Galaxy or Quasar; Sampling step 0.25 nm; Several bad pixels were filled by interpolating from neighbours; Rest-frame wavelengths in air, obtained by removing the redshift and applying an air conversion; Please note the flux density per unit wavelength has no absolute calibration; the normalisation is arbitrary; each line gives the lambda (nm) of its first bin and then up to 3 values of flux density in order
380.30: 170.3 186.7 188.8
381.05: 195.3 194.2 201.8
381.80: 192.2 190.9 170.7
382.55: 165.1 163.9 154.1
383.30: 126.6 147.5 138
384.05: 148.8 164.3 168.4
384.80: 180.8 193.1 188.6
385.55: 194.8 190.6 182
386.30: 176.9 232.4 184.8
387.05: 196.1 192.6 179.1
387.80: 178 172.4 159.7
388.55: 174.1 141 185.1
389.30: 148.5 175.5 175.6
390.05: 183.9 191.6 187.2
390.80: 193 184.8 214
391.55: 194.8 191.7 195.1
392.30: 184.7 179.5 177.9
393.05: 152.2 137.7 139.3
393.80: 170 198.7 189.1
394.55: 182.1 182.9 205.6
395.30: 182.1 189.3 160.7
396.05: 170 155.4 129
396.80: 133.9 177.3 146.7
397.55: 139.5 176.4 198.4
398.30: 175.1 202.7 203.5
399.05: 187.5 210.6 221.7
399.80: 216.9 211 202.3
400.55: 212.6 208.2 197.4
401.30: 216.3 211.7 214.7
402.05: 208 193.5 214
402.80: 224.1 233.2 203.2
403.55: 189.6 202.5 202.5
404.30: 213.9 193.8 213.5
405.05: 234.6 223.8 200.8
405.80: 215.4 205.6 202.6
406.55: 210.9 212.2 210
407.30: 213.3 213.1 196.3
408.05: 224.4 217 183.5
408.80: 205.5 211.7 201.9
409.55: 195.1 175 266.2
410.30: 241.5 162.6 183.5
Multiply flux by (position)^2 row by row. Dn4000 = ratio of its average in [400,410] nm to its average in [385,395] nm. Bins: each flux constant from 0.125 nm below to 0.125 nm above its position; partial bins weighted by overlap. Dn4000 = 1.2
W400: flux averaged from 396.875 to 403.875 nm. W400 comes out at 199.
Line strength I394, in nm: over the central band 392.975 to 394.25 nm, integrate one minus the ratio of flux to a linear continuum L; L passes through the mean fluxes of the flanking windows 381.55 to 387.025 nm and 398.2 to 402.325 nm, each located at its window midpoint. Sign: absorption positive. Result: 0.208 nm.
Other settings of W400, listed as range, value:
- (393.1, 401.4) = 182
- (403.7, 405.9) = 211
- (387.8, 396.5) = 177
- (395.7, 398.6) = 163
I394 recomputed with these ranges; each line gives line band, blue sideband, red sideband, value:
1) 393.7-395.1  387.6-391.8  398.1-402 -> 0.029 nm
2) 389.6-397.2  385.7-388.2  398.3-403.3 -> 0.799 nm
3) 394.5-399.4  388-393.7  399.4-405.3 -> 0.482 nm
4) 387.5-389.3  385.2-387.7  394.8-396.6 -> 0.189 nm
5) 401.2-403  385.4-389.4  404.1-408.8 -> -0.082 nm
